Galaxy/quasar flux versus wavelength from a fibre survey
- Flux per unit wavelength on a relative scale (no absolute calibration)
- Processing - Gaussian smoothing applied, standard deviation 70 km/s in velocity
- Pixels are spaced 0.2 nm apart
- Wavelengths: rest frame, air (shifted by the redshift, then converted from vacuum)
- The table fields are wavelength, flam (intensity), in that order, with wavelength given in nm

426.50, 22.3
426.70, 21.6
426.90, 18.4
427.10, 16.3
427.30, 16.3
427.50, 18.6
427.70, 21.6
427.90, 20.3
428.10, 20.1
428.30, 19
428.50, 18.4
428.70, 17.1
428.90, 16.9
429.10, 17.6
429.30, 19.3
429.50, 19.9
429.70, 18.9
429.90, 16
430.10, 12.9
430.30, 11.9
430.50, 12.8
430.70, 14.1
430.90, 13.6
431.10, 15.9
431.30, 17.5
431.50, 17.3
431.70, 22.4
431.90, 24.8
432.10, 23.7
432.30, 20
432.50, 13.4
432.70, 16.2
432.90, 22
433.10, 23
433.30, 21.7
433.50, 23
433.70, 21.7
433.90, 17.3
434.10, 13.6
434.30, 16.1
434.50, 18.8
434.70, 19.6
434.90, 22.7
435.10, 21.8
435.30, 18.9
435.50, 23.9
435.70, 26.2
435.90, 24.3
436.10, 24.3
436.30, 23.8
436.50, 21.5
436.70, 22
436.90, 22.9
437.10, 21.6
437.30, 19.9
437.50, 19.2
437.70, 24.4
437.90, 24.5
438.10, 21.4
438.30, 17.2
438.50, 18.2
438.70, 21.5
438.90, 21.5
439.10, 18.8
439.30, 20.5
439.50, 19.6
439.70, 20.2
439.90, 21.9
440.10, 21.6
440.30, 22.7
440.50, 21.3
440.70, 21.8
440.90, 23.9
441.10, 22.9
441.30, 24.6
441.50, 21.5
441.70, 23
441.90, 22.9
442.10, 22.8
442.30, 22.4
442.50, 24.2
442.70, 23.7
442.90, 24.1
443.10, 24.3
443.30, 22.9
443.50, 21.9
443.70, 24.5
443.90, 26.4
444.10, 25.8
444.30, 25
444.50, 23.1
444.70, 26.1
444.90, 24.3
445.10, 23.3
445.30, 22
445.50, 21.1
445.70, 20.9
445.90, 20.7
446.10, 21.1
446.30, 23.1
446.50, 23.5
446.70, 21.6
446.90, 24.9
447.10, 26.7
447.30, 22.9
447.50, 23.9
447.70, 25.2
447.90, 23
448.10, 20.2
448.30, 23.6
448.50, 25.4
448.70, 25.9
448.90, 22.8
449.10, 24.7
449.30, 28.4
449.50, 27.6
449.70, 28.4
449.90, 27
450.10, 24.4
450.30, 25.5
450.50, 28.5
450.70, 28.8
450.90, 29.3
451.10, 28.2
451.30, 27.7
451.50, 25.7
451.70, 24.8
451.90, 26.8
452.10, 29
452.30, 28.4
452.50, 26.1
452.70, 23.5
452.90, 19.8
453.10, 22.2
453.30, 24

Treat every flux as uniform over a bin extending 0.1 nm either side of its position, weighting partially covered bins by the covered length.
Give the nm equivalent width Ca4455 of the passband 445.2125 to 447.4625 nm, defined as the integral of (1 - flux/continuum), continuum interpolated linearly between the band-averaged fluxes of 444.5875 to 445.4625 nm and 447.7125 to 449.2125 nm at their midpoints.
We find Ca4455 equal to 0.11 nm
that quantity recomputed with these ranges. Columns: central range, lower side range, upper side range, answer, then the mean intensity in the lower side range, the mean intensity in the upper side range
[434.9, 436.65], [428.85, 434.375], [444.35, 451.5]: -0.30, 18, 24.7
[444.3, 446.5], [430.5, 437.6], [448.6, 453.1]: 0.14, 20.1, 26.3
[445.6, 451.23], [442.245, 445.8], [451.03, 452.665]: 0.15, 23.7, 26.9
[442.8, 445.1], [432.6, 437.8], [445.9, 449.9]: -0.10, 21.2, 24.3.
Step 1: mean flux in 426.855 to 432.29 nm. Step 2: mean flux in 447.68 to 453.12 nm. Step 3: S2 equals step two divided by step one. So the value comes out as 1.44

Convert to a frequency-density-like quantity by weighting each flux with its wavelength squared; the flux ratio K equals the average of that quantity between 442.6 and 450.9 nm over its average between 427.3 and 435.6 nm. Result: 1.4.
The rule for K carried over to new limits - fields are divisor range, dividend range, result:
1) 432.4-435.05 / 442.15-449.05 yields 1.29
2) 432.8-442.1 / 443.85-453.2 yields 1.22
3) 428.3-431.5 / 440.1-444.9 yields 1.53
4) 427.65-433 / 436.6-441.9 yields 1.25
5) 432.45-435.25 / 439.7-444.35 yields 1.24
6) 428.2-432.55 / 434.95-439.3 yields 1.29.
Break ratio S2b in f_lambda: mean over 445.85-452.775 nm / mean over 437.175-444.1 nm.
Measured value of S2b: 1.1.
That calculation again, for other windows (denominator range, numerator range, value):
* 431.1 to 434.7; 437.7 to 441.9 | 1.11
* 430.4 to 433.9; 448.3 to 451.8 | 1.40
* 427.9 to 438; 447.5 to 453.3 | 1.31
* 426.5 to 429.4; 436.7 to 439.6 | 1.11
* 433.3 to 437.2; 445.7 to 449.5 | 1.12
